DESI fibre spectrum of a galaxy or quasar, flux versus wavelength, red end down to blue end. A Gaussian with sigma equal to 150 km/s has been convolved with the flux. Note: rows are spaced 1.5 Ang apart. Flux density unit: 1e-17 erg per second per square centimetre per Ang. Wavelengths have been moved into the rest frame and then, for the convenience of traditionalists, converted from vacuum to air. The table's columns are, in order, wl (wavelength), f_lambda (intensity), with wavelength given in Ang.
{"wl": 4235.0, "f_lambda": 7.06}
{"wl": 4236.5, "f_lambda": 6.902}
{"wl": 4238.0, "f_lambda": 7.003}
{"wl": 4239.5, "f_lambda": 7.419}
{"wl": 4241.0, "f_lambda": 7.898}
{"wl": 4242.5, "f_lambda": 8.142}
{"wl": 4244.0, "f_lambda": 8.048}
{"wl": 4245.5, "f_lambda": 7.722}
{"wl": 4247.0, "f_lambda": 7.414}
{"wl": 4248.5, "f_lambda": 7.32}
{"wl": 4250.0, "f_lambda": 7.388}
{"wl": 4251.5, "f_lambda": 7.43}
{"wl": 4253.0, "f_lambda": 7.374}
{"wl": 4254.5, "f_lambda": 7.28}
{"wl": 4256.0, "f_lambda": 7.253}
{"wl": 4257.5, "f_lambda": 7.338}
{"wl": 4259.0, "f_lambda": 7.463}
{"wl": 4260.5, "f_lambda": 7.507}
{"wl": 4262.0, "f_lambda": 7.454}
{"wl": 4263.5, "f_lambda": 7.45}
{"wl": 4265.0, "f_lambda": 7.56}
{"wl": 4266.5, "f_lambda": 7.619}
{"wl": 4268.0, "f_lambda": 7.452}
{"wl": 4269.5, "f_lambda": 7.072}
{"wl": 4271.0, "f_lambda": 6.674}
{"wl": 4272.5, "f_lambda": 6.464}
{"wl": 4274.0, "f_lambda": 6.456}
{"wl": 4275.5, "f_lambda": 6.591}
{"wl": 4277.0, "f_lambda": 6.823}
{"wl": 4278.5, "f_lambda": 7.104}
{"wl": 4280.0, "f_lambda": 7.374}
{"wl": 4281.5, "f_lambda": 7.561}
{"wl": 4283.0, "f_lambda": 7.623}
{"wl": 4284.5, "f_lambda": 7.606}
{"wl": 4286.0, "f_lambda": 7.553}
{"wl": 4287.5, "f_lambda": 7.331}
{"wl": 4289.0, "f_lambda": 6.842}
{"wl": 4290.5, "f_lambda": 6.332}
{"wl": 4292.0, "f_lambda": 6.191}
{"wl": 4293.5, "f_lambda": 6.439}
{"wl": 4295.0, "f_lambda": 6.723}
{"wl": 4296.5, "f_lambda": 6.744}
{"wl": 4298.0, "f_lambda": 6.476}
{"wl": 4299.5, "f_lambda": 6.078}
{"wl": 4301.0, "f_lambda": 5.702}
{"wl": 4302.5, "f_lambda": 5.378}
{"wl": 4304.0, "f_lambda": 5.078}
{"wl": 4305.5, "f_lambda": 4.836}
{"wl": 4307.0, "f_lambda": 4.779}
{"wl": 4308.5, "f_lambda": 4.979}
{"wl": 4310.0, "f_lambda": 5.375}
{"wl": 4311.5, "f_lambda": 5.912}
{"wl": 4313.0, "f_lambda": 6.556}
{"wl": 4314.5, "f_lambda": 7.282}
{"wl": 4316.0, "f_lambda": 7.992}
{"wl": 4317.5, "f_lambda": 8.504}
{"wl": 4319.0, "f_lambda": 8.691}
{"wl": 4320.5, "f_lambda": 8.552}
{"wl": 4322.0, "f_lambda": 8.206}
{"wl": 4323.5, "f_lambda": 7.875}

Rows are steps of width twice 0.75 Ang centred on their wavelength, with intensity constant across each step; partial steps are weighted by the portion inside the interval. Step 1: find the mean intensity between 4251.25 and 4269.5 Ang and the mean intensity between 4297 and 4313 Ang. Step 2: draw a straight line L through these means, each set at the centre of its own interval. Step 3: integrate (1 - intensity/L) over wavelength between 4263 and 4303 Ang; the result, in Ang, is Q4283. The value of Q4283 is -2.6 Ang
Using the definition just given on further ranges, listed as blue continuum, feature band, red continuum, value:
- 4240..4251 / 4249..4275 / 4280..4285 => 1.33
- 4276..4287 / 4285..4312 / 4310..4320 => 4.77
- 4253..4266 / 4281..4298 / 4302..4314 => -2.17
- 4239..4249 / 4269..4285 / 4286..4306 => -0.60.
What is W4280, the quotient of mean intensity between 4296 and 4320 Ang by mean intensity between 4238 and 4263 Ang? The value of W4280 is 0.8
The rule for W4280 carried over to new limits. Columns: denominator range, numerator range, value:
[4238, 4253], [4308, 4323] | 0.95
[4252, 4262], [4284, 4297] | 0.93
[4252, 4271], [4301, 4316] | 0.77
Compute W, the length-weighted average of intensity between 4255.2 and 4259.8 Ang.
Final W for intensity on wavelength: 7.35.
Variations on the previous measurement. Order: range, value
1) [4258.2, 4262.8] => 7.47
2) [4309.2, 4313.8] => 5.95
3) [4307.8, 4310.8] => 5.19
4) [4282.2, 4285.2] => 7.61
